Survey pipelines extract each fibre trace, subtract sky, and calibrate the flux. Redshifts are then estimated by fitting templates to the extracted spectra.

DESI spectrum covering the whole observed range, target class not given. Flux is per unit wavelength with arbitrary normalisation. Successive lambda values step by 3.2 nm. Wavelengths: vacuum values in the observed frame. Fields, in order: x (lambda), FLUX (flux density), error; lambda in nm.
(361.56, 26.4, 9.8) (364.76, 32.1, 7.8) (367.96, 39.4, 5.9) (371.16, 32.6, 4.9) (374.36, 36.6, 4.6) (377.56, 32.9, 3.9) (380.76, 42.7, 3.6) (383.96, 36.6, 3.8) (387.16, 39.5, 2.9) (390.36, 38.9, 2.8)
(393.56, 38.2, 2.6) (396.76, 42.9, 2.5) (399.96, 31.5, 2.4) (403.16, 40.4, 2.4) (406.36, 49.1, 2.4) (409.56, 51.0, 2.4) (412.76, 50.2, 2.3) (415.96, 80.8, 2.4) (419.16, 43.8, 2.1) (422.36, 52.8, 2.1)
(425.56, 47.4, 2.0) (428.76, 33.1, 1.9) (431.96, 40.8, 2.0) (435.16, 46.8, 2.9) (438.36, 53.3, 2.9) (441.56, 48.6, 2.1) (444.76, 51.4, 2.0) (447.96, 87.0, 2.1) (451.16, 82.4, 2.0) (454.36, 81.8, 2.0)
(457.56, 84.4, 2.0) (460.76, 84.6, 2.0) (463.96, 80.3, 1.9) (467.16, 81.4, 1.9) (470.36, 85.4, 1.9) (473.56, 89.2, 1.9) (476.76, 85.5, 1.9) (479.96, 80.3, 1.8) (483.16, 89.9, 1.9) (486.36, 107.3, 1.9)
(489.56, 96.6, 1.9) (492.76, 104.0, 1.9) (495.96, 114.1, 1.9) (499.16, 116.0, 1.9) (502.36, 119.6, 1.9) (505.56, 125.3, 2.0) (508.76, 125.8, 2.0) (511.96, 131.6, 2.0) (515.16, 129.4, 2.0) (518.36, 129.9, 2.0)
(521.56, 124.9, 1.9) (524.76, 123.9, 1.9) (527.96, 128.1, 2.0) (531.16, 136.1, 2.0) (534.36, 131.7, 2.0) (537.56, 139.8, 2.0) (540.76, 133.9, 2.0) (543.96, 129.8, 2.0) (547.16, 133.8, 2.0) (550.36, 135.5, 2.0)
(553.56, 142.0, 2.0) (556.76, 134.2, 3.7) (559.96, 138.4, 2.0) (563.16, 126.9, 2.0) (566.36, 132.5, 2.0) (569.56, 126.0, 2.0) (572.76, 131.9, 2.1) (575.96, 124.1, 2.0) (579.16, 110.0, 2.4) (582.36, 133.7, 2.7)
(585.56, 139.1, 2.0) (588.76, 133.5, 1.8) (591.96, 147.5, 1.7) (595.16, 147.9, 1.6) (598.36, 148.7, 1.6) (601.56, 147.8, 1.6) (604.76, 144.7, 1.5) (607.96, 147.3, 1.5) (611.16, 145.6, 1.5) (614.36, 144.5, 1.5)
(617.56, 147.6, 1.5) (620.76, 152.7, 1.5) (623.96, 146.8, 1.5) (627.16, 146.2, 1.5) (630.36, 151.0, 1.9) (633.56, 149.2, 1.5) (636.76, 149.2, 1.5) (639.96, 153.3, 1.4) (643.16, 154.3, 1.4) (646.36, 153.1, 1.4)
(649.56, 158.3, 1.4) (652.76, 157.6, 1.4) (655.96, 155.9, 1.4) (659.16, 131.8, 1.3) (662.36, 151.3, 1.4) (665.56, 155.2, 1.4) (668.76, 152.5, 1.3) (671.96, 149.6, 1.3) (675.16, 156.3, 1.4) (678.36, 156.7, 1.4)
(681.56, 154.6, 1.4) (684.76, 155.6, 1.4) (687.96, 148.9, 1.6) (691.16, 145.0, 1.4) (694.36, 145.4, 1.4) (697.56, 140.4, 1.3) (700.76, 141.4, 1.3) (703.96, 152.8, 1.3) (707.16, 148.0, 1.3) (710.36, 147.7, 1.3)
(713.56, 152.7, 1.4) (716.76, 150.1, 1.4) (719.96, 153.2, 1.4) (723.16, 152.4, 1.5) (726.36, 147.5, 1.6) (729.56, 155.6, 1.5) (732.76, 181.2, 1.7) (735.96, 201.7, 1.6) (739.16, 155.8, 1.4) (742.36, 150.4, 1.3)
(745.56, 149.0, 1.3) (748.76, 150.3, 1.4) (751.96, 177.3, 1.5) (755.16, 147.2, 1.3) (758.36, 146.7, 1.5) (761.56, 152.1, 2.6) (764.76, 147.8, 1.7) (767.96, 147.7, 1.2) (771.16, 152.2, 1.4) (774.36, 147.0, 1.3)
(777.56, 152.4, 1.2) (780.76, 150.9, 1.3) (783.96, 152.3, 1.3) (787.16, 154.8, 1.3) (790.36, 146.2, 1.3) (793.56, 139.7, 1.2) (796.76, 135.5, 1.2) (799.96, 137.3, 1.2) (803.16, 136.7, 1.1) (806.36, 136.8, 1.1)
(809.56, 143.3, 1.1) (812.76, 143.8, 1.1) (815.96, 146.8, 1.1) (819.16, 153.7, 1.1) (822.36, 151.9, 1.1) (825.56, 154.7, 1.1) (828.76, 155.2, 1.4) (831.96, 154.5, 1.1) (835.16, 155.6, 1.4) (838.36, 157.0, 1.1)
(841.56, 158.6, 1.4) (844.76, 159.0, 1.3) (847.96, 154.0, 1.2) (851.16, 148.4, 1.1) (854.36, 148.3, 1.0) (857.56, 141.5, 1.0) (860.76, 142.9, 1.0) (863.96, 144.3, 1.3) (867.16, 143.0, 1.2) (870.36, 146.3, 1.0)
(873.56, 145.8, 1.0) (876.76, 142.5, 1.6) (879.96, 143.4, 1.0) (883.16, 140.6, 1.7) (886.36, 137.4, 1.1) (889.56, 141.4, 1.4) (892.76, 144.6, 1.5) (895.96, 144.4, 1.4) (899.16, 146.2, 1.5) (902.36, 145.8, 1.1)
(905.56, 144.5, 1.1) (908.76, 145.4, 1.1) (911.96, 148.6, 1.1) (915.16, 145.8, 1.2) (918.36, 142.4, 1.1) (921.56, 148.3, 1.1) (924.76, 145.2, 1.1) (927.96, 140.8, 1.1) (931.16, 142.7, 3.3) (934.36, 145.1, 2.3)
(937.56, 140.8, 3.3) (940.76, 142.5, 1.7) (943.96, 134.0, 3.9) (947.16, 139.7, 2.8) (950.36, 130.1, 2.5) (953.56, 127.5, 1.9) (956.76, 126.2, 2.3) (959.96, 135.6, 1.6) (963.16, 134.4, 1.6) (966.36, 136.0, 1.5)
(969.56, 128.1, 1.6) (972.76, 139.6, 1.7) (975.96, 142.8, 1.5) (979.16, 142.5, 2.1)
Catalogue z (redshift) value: 0.12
